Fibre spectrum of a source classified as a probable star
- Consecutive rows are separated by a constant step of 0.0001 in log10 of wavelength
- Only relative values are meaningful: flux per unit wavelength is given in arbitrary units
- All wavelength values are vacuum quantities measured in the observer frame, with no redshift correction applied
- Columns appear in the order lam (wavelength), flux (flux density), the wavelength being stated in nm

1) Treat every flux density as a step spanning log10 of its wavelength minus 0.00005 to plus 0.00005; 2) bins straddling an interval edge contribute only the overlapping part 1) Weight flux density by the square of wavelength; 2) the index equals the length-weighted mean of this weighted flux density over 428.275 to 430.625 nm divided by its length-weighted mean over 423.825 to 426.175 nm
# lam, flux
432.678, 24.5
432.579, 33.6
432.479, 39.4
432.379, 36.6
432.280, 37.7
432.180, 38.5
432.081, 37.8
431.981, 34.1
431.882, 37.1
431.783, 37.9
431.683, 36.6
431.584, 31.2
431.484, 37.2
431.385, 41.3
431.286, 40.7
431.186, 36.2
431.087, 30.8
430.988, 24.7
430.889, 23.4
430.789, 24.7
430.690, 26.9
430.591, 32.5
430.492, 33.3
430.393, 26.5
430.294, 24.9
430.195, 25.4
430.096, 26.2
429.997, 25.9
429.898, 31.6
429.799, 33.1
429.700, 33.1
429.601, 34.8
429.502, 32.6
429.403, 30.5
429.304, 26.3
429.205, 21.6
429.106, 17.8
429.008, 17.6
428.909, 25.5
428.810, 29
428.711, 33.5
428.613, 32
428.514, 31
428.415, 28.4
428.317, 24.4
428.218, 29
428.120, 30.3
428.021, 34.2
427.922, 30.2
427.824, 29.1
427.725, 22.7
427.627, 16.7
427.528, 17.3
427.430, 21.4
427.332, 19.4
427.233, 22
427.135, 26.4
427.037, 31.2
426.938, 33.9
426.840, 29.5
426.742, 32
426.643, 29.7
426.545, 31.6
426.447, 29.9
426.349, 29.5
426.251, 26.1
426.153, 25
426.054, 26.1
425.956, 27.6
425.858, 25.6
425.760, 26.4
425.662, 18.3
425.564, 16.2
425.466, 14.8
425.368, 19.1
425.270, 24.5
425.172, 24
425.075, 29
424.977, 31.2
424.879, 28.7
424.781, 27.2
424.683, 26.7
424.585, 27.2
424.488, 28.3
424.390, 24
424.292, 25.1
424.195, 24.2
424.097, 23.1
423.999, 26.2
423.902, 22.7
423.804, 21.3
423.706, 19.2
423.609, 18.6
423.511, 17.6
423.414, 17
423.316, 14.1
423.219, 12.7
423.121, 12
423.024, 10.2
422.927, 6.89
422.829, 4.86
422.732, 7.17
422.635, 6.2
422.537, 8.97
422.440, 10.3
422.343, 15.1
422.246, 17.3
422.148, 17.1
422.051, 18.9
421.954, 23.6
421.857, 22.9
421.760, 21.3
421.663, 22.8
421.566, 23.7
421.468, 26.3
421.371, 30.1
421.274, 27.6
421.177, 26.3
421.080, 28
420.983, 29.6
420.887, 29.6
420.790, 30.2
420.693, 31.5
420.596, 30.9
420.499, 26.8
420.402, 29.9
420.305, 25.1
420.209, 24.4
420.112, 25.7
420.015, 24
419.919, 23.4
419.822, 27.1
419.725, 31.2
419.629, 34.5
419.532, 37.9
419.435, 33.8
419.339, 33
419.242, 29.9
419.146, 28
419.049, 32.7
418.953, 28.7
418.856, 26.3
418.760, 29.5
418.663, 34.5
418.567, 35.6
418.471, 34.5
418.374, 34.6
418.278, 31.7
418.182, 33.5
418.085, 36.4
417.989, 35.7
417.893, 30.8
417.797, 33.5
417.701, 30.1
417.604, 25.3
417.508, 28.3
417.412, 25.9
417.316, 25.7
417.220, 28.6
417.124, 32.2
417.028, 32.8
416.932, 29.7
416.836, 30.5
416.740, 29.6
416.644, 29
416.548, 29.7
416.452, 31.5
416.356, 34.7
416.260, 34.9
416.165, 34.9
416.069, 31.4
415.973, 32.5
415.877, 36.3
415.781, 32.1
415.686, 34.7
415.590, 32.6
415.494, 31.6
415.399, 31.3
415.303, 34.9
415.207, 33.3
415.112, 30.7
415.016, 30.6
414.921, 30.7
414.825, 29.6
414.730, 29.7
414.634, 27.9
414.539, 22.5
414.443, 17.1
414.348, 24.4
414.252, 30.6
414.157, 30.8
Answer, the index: 1.2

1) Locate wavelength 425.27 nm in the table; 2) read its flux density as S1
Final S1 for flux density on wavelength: 24.5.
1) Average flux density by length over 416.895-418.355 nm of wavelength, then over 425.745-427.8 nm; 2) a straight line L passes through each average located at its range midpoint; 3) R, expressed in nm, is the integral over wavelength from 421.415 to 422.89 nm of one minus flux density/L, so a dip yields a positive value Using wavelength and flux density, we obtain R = 0.63 nm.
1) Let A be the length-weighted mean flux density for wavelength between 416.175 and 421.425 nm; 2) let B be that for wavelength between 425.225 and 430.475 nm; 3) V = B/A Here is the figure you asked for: 0.88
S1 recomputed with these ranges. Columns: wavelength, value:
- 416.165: 34.9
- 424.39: 24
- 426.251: 26.1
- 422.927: 6.89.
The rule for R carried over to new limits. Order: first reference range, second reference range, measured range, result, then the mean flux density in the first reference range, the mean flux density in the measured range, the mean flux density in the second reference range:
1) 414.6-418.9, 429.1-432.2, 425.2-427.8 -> 0.545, 31.6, 24.8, 31.2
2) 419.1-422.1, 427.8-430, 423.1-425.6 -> 0.527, 27.7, 22.2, 28.8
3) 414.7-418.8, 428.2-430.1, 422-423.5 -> 0.897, 31.8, 12.1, 28.2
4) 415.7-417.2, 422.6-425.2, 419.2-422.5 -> -0.134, 32.1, 26.1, 19.9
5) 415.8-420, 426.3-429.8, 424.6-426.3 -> 0.240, 31.3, 24.5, 27.6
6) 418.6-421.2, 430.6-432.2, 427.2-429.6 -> 0.470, 29.4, 26.1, 33.6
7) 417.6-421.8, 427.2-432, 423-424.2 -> 0.451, 29.7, 18.3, 28.8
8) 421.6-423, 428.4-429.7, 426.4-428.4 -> -0.206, 14.5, 27.1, 27.9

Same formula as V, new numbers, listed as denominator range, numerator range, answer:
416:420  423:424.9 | 0.68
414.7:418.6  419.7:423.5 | 0.66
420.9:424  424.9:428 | 1.39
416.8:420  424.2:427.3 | 0.85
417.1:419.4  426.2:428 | 0.86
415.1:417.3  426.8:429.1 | 0.83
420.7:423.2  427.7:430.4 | 1.47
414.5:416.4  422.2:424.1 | 0.45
